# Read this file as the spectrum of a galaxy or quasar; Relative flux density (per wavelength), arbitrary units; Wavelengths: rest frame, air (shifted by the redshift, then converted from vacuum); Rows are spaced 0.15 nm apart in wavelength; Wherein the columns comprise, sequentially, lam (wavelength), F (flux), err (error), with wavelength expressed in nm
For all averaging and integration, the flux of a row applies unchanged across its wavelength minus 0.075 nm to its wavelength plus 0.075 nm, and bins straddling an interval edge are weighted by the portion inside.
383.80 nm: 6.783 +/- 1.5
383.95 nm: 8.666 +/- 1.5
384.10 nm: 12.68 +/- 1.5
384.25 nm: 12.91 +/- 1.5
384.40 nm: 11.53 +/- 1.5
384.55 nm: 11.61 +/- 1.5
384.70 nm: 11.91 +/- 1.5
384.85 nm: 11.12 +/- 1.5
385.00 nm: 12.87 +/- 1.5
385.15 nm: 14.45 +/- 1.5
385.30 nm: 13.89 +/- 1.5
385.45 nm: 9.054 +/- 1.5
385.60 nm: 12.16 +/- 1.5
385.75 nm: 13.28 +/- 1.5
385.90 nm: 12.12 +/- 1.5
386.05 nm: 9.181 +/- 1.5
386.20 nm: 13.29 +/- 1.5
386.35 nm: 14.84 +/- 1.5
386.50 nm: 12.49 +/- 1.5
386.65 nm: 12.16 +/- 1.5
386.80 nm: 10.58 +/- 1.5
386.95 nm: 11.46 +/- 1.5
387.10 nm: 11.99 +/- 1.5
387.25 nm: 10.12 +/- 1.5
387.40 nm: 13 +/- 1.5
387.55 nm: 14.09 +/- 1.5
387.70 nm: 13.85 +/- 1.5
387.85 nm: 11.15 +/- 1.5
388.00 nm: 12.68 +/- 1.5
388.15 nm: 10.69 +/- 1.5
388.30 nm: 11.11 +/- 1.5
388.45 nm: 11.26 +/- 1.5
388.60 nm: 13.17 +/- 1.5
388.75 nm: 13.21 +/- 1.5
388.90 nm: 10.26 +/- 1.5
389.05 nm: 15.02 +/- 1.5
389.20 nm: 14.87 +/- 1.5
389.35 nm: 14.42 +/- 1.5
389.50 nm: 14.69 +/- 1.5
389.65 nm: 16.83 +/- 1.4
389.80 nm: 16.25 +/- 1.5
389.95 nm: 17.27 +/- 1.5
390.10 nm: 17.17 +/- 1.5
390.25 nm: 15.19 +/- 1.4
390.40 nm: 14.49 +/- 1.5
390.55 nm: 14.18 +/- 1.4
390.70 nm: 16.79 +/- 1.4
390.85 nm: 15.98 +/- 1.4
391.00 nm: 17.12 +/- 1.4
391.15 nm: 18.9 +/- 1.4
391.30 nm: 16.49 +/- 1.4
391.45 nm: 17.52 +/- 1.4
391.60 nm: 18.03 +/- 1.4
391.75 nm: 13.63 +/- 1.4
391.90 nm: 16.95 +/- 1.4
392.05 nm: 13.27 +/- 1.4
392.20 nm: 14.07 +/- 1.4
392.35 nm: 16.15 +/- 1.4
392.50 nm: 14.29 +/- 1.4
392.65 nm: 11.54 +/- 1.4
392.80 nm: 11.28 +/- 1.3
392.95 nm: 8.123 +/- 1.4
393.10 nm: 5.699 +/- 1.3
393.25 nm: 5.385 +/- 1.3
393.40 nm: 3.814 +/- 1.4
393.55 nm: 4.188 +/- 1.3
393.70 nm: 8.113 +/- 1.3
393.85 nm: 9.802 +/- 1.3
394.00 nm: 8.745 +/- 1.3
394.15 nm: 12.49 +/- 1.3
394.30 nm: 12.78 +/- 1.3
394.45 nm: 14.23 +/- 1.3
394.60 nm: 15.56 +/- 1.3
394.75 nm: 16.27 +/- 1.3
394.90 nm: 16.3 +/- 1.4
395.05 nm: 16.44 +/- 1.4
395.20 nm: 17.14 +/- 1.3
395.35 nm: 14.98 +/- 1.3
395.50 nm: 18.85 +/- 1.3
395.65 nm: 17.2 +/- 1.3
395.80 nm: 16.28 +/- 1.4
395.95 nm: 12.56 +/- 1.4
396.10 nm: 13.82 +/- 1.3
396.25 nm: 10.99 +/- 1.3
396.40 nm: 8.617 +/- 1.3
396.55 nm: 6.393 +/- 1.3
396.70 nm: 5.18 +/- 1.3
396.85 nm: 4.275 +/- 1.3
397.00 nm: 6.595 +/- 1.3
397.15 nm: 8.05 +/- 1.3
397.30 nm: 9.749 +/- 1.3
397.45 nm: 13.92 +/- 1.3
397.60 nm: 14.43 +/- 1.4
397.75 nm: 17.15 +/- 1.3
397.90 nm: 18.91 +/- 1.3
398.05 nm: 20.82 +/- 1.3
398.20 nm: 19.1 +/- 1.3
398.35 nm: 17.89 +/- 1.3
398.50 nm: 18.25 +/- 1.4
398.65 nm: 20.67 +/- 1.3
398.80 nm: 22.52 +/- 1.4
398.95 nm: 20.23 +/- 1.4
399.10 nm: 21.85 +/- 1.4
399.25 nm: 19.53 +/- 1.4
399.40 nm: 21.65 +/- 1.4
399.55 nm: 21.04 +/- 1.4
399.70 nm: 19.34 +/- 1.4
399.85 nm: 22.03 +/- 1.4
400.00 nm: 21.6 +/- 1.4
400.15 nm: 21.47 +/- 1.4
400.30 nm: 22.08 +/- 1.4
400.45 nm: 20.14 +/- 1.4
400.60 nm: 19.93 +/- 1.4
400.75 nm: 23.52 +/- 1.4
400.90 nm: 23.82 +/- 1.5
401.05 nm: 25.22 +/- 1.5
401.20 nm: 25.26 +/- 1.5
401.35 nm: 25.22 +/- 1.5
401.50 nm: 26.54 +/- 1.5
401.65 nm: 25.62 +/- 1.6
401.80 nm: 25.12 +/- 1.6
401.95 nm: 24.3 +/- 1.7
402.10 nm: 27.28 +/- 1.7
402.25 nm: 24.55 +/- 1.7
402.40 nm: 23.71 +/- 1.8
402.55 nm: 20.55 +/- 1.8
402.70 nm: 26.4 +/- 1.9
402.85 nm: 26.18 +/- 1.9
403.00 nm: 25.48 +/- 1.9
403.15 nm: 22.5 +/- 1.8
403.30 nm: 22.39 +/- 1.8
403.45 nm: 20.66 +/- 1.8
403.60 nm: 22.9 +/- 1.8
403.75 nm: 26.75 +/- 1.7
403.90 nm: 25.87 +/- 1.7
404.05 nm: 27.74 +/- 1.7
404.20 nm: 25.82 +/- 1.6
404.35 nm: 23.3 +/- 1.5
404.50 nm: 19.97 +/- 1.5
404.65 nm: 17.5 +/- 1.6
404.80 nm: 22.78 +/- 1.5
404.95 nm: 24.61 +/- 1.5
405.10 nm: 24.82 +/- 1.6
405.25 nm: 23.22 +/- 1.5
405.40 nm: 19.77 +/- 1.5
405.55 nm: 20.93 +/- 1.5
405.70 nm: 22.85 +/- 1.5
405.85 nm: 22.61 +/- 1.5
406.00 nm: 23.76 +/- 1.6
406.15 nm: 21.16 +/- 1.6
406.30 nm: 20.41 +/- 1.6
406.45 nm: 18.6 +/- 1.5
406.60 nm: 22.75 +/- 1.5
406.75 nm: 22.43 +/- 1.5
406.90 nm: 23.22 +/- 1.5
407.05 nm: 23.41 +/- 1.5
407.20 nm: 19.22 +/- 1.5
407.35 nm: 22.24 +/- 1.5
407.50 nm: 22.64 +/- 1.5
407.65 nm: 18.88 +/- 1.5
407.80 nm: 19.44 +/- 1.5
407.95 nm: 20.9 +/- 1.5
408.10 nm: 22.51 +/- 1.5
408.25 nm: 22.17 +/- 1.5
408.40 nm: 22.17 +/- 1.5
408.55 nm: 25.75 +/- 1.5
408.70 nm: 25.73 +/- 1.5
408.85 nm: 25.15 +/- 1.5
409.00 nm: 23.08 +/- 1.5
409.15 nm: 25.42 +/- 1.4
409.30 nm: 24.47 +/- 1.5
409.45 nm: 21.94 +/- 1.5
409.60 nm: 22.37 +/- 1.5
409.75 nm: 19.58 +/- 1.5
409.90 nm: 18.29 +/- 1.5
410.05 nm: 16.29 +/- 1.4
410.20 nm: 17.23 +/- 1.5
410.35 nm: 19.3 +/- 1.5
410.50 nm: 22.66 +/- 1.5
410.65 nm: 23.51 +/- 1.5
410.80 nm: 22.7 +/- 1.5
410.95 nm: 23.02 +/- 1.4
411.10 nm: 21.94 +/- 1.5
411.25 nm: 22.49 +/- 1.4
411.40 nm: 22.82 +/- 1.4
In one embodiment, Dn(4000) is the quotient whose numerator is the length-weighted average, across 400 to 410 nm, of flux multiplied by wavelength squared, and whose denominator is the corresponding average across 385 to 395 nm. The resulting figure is 1.9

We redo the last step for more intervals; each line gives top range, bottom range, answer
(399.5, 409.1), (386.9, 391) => 1.79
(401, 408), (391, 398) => 1.93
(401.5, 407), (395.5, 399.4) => 1.63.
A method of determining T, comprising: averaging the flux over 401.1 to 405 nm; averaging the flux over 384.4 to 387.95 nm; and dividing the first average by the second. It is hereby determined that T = 2.0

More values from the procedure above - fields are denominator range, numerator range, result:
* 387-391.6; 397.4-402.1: 1.49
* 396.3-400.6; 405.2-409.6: 1.35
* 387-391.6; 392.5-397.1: 0.78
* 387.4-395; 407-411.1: 1.64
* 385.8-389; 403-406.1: 1.91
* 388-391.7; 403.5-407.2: 1.52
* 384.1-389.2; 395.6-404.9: 1.62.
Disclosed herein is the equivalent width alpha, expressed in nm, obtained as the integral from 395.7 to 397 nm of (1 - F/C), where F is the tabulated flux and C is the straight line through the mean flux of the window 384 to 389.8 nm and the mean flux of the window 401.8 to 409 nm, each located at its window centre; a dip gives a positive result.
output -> 0.59 nm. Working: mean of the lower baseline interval 12.6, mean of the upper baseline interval 23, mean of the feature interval 9.72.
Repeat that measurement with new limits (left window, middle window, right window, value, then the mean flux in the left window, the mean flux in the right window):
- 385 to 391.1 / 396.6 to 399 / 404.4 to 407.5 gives 0.451 nm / 13.4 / 21.8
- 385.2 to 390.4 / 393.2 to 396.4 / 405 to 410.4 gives 0.709 nm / 13.1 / 21.8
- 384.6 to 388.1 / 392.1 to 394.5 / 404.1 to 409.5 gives 0.862 nm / 12.2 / 22.4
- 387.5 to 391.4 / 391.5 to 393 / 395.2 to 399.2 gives 0.071 nm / 14.5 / 14.7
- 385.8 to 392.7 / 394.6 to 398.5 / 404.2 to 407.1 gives 0.839 nm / 14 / 22.1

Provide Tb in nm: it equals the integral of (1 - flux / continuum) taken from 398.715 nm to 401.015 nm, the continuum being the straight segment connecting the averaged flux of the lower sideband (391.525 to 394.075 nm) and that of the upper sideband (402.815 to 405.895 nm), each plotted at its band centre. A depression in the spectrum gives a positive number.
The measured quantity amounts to -0.384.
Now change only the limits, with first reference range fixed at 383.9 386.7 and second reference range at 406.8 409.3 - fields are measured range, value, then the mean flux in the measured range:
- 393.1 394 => 0.54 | 6.42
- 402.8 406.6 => -0.32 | 22.9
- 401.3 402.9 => -0.41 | 25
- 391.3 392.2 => -0.04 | 15.8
